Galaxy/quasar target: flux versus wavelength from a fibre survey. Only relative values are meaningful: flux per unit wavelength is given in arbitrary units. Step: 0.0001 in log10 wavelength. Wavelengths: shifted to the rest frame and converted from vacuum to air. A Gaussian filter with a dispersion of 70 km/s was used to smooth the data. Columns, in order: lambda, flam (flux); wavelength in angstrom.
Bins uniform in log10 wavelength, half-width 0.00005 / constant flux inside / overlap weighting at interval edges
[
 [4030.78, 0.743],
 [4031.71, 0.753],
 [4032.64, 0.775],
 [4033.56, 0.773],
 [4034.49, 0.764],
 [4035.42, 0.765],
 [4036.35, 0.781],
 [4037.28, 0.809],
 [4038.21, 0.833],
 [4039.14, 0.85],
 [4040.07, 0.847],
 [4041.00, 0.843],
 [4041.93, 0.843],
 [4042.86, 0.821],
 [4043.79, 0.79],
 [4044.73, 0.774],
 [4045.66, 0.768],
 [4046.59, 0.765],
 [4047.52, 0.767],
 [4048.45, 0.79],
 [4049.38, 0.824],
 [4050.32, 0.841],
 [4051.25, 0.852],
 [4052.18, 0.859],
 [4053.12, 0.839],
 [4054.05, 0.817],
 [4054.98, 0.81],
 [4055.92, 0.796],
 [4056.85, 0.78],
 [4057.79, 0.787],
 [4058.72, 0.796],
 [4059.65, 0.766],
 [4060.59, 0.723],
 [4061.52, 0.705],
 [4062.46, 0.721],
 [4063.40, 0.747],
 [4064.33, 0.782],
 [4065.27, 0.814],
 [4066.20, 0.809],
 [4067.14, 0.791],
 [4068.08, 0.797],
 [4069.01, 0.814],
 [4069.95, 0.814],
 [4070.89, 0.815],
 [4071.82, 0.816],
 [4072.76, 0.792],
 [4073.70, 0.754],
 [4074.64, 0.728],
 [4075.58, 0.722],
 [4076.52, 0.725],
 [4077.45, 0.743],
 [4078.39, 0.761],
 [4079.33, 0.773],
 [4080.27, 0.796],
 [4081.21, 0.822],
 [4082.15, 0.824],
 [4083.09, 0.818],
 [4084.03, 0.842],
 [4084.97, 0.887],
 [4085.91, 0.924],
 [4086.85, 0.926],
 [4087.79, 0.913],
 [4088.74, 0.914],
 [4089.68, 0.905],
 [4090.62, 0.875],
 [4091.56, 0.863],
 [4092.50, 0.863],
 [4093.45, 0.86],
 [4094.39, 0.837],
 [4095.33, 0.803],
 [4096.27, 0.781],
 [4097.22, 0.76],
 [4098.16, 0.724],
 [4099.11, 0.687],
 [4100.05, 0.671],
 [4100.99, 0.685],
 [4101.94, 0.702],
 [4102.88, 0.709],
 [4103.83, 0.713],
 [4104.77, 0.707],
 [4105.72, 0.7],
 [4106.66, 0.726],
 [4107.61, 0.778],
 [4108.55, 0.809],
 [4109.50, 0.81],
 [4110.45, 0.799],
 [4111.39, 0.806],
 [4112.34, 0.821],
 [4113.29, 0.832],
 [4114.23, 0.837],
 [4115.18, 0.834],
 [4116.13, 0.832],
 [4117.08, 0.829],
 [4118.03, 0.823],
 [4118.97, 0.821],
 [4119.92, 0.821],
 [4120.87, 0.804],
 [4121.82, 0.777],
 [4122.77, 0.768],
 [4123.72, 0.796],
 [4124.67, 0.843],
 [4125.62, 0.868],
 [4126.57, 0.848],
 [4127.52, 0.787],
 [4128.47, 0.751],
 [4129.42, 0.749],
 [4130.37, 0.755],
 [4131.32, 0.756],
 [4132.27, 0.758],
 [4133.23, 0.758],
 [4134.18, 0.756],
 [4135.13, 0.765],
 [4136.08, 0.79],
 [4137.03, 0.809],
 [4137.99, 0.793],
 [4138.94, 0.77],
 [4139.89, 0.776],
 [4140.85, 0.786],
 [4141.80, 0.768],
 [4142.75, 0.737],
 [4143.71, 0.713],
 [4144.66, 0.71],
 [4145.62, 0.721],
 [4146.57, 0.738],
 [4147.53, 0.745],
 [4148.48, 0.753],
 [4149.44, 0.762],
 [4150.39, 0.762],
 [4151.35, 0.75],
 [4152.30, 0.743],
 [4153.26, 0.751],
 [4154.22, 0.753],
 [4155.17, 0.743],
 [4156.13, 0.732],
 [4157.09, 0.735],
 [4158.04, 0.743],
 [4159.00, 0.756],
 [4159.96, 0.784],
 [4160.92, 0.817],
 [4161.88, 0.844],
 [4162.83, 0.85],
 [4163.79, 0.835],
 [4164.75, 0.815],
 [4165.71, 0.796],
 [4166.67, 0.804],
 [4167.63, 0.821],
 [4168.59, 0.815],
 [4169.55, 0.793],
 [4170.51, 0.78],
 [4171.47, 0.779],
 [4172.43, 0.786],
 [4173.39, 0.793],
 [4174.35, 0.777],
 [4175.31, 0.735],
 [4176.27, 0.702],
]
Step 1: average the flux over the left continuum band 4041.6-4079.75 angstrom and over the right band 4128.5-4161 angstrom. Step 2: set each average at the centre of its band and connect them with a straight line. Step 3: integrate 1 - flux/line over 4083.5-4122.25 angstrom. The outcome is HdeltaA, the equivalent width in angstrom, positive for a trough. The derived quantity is -1.7 angstrom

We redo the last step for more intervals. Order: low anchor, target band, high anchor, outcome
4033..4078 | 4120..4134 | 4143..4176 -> -0.18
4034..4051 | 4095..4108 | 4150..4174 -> 1.15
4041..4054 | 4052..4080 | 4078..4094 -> 1.81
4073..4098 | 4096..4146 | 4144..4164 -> 1.16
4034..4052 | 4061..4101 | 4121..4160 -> -0.54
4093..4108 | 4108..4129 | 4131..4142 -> -1.59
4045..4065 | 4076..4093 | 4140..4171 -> -1.31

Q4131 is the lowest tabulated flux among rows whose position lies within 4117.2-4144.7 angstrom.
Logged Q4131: 0.71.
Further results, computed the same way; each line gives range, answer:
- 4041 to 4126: 0.671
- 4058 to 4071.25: 0.705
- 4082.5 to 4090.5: 0.818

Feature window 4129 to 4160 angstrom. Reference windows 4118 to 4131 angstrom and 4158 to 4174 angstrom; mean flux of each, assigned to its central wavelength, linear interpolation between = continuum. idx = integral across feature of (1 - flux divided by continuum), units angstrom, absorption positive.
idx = 1.8 angstrom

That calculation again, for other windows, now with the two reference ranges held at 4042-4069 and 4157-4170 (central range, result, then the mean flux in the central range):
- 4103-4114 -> 0.34 angstrom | 0.772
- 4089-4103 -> 0.18 angstrom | 0.786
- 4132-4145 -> 0.58 angstrom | 0.764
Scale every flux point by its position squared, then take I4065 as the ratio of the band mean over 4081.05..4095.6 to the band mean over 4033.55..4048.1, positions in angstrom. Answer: 1.1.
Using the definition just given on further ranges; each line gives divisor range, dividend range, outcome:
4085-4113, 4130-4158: 0.97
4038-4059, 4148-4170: 1.01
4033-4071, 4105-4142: 1.03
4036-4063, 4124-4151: 1.00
